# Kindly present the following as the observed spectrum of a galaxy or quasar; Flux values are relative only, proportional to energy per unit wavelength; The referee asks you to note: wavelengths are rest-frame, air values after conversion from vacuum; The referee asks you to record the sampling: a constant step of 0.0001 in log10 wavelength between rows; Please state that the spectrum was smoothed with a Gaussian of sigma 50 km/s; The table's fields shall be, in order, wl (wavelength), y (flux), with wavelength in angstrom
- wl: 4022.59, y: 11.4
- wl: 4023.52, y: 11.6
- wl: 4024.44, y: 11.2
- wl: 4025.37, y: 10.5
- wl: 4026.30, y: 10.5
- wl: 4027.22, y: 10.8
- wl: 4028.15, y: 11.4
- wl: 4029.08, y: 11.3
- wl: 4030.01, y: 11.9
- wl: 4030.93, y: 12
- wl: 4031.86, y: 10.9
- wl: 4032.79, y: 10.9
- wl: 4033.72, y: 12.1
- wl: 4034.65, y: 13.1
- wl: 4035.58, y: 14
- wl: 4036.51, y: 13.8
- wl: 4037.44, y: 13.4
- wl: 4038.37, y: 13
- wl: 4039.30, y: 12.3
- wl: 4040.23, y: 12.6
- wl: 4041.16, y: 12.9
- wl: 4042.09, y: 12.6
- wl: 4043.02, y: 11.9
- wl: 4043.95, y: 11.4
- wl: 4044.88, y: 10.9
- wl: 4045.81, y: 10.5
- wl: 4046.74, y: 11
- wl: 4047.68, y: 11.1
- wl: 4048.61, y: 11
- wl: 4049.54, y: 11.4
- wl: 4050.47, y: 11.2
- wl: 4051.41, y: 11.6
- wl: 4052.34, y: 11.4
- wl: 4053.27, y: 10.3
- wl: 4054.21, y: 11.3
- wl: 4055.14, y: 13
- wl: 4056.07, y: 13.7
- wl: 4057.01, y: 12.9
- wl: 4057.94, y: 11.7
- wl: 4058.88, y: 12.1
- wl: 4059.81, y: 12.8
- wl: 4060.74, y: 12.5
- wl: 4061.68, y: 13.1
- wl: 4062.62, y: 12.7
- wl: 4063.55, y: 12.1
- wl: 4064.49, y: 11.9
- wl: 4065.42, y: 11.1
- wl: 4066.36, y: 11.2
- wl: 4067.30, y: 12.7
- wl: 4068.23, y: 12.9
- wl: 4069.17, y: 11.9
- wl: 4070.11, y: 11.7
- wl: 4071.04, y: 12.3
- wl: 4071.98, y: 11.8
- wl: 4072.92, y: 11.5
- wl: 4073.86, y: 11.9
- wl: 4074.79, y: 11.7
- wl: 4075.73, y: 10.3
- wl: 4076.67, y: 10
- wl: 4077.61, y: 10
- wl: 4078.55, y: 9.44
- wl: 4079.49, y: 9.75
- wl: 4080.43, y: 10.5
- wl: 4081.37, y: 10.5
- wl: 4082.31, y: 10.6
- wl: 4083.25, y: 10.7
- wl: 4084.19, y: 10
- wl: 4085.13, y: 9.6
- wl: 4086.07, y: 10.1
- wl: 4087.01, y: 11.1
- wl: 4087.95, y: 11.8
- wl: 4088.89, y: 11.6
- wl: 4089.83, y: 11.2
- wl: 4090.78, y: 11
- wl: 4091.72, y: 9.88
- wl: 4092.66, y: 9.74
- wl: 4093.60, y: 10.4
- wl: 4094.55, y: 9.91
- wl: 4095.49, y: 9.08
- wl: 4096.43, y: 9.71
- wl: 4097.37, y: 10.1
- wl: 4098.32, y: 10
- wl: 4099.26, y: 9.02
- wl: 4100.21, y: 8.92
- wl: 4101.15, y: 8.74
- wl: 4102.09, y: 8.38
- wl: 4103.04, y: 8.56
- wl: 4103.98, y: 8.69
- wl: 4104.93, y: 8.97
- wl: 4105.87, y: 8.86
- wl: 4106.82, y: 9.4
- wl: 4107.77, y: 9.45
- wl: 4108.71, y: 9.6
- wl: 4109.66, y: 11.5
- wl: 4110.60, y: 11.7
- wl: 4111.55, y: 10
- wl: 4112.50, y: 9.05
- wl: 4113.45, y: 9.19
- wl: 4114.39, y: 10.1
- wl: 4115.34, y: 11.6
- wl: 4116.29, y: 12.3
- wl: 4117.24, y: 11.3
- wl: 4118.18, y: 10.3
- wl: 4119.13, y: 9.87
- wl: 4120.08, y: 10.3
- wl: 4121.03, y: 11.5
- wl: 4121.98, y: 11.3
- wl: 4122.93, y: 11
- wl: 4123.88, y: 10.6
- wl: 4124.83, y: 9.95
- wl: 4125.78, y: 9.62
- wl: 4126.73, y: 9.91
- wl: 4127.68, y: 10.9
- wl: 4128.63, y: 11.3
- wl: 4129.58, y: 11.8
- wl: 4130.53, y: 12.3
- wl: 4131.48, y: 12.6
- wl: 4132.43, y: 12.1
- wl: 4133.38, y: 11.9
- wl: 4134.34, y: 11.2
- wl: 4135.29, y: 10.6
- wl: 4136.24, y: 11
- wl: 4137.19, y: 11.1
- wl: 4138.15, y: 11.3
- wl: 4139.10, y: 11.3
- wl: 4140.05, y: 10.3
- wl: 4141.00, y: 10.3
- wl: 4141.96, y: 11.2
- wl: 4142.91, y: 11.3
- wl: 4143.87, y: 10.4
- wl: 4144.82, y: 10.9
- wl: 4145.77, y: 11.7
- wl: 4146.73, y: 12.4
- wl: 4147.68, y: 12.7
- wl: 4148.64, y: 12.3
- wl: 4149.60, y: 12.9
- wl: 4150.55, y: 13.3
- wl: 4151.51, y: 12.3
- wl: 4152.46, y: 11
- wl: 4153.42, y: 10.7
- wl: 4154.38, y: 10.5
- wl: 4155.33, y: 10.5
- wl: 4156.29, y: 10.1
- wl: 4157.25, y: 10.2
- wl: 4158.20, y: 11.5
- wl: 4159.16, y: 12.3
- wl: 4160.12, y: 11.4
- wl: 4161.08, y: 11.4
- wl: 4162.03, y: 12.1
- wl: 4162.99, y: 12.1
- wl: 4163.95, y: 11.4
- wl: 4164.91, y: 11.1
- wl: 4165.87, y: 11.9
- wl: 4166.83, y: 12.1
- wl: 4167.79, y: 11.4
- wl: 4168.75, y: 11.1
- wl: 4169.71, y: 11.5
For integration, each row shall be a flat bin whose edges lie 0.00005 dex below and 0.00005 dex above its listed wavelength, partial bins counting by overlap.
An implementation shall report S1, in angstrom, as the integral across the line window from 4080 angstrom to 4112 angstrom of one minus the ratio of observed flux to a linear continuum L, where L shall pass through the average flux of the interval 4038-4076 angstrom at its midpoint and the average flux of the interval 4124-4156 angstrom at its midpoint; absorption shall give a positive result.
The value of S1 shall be 4.5 angstrom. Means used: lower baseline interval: 11.9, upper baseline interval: 11.3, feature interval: 9.98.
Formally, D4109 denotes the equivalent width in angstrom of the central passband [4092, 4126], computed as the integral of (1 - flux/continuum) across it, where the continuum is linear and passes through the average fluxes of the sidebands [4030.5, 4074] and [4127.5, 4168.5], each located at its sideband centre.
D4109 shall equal 5.0 angstrom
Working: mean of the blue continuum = 12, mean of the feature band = 9.97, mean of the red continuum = 11.5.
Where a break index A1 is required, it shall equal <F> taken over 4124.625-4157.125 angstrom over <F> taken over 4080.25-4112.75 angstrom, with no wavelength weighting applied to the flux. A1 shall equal 1.13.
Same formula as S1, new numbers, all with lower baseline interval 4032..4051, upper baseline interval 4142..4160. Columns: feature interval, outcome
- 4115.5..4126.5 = 0.85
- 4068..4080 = 0.75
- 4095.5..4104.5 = 2.01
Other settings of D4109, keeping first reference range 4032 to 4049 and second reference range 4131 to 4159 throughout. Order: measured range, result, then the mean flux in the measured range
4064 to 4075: 0.02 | 11.9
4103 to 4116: 2.00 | 9.84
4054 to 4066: -0.41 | 12.4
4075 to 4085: 1.38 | 10.2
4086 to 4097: 1.21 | 10.5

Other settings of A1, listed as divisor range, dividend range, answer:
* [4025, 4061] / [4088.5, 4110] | 0.81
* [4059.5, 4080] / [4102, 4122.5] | 0.87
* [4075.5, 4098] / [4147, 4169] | 1.13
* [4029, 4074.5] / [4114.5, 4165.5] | 0.94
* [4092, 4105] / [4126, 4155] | 1.23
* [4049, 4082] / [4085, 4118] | 0.86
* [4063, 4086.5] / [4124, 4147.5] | 1.01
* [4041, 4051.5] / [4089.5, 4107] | 0.83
